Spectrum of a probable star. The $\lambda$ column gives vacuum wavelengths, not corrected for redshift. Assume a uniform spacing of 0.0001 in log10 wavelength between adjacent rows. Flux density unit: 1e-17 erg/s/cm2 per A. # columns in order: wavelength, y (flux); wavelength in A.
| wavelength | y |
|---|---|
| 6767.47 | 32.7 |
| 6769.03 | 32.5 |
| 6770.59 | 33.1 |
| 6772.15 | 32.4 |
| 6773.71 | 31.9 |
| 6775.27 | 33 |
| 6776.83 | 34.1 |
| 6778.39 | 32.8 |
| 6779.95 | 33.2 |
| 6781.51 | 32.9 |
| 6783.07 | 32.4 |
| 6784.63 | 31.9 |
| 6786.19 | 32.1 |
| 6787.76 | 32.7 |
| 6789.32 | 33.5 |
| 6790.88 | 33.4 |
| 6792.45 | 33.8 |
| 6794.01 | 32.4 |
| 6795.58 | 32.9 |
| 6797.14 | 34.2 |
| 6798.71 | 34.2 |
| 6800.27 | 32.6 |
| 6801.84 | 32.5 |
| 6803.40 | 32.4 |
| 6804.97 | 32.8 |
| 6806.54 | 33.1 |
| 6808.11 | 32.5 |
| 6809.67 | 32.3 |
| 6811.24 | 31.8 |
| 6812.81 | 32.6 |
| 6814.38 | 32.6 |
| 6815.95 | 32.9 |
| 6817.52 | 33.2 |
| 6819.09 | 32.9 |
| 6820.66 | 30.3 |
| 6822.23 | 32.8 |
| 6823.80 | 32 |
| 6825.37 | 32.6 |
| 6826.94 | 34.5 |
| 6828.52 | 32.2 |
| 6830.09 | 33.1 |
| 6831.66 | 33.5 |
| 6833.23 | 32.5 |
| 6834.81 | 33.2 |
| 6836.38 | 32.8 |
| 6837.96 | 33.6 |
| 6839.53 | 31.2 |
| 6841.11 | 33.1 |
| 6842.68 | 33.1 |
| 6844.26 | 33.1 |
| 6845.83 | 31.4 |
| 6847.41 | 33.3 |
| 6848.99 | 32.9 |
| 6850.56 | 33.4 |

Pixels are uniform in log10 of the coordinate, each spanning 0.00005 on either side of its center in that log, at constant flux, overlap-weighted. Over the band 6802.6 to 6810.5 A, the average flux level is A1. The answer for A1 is 32.6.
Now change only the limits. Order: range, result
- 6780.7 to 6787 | 32.3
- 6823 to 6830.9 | 32.9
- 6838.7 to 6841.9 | 32.2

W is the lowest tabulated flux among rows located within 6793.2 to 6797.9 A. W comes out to 32.4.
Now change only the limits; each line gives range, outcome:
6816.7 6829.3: 30.3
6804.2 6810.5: 32.3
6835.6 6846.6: 31.2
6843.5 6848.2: 31.4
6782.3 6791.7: 31.9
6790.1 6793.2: 33.4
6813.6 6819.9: 32.6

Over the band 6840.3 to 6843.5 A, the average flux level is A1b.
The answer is 33.1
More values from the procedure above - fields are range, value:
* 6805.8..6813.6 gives 32.5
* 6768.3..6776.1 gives 32.6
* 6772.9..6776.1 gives 32.5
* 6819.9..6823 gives 31.6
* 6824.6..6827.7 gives 33.6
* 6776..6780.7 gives 33.4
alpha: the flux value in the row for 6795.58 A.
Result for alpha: 32.9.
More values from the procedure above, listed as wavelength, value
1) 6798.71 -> 34.2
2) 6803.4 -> 32.4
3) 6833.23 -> 32.5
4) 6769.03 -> 32.5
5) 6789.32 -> 33.5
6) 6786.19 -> 32.1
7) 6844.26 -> 33.1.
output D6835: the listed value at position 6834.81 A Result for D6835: 33.2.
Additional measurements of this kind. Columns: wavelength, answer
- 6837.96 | 33.6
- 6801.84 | 32.5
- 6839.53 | 31.2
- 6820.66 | 30.3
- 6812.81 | 32.6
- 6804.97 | 32.8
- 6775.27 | 33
